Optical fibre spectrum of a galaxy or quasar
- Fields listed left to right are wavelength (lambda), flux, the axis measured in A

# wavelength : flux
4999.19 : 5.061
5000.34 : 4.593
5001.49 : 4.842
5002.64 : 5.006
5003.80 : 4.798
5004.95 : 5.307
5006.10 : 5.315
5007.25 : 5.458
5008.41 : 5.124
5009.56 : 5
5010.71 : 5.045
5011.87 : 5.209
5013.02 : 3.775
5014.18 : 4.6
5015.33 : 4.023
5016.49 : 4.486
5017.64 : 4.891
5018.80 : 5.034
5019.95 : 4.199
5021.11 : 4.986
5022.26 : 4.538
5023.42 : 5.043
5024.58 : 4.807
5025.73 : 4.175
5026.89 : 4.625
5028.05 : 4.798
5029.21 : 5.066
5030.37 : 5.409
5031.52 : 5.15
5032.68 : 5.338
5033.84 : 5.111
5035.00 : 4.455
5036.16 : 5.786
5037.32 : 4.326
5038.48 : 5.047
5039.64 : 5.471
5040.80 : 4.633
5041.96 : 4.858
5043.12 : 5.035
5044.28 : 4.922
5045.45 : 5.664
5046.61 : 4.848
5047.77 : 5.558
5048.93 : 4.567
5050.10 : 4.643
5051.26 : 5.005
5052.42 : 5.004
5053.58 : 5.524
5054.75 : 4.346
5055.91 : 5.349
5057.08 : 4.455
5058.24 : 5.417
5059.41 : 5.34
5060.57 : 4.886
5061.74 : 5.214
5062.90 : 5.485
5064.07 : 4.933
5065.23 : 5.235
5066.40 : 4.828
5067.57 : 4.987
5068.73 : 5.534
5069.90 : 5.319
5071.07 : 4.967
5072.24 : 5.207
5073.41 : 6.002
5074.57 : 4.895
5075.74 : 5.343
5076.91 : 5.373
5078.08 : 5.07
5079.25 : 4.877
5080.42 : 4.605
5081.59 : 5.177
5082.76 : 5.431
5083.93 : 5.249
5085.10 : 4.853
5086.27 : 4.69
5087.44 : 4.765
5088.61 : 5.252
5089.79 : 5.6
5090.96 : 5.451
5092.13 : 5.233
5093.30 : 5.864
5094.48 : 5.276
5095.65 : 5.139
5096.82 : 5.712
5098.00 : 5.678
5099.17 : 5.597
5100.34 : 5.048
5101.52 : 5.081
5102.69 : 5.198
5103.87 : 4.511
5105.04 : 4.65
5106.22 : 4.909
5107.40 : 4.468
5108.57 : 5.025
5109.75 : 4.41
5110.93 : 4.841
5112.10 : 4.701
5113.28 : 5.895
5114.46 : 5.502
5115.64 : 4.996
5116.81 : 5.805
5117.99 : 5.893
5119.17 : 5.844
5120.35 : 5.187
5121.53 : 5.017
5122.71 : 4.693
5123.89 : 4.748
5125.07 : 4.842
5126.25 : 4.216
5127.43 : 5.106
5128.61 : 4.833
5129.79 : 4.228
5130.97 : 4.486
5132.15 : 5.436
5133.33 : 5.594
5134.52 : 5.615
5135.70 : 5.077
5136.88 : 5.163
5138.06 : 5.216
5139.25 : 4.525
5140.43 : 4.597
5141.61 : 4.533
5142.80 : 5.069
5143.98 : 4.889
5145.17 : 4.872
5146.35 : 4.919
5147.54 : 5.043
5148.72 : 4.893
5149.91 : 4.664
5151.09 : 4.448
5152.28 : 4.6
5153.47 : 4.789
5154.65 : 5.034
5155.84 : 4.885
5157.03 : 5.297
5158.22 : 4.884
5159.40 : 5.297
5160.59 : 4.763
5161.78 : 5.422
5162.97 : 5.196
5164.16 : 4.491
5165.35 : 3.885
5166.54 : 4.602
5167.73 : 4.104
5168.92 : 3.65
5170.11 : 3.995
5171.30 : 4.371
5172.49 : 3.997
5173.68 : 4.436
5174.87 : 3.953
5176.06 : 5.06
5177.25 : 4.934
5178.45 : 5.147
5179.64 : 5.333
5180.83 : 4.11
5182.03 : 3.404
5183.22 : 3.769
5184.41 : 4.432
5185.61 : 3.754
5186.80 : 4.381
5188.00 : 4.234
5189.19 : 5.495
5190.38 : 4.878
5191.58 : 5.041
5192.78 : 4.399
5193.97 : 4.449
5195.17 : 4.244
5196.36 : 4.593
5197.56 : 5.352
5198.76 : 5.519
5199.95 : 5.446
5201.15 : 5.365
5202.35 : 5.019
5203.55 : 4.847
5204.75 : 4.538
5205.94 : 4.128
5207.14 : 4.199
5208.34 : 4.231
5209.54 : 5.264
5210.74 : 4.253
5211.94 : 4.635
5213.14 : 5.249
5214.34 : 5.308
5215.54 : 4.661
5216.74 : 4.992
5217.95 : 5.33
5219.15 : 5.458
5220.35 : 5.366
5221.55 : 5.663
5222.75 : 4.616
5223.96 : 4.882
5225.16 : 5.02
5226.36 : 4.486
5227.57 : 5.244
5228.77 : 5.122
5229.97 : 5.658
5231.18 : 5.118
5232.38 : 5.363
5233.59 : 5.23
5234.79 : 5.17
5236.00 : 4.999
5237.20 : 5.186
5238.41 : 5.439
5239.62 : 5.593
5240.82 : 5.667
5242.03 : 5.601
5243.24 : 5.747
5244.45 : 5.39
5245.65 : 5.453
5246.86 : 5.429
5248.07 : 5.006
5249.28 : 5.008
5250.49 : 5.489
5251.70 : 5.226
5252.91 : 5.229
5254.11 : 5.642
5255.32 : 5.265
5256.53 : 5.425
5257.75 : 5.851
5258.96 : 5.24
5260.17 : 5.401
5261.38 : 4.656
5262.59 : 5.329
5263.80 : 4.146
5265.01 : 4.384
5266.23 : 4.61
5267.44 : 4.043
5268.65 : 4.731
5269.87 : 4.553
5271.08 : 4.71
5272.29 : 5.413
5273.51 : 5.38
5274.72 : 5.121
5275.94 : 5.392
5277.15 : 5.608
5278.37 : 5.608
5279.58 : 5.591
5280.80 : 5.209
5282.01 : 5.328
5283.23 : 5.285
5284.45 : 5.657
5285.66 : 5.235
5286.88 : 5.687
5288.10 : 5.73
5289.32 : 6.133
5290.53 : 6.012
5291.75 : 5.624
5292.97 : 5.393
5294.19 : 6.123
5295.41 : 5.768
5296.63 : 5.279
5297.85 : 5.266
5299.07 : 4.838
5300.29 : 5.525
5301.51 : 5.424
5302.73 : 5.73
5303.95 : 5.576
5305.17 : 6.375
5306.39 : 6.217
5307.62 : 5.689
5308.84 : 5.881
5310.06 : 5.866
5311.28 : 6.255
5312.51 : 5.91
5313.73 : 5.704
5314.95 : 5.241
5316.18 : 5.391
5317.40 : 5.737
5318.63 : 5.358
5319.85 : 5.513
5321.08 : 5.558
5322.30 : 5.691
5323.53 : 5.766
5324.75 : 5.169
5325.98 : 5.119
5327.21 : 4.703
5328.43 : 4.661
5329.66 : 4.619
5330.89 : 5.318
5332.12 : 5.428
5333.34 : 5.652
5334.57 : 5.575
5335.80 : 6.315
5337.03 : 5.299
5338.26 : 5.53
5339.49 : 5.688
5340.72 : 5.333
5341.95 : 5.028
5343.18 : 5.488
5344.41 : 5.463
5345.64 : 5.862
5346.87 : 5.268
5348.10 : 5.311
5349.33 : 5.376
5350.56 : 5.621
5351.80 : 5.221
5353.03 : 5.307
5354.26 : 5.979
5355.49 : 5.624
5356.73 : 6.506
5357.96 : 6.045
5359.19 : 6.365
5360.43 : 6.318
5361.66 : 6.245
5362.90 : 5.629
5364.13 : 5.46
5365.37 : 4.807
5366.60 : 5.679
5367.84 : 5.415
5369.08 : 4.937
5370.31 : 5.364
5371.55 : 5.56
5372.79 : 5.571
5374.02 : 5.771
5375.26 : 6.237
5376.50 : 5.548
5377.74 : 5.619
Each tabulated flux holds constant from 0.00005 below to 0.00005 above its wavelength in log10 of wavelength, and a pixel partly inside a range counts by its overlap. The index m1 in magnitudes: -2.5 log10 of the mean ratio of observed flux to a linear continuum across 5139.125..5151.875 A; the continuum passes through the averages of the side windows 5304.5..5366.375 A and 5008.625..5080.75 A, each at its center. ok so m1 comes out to 0.090 mag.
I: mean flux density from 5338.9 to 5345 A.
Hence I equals 5.4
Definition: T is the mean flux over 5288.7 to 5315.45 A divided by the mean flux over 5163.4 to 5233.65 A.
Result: 1.21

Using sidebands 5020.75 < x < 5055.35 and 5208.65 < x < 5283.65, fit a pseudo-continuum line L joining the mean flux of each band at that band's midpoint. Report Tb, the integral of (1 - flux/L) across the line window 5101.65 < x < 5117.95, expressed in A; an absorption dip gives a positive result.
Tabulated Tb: 0.0 A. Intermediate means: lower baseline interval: 4.96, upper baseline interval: 5.16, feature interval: 5.03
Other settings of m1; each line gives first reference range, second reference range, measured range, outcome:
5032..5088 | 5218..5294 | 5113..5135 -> 0.00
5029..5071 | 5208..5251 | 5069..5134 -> 0.00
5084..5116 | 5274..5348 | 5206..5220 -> 0.11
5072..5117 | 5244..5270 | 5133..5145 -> 0.03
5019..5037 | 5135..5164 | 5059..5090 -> -0.05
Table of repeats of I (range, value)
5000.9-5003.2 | 4.93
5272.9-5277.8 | 5.37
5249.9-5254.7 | 5.4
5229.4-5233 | 5.37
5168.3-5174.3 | 4.09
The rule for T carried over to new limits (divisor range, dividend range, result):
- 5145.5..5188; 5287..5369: 1.22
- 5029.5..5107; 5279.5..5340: 1.08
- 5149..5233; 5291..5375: 1.17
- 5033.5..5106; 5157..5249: 0.95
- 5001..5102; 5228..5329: 1.07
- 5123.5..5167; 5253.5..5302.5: 1.09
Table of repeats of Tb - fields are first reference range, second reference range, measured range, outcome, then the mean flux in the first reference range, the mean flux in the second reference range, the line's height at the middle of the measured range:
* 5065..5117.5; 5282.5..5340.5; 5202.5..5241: 2.69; 5.16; 5.56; 5.4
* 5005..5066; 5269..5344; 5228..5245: -0.07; 4.95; 5.49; 5.35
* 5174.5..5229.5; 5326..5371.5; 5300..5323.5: -1.75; 4.78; 5.51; 5.33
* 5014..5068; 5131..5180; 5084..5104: -1.55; 4.94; 4.79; 4.87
